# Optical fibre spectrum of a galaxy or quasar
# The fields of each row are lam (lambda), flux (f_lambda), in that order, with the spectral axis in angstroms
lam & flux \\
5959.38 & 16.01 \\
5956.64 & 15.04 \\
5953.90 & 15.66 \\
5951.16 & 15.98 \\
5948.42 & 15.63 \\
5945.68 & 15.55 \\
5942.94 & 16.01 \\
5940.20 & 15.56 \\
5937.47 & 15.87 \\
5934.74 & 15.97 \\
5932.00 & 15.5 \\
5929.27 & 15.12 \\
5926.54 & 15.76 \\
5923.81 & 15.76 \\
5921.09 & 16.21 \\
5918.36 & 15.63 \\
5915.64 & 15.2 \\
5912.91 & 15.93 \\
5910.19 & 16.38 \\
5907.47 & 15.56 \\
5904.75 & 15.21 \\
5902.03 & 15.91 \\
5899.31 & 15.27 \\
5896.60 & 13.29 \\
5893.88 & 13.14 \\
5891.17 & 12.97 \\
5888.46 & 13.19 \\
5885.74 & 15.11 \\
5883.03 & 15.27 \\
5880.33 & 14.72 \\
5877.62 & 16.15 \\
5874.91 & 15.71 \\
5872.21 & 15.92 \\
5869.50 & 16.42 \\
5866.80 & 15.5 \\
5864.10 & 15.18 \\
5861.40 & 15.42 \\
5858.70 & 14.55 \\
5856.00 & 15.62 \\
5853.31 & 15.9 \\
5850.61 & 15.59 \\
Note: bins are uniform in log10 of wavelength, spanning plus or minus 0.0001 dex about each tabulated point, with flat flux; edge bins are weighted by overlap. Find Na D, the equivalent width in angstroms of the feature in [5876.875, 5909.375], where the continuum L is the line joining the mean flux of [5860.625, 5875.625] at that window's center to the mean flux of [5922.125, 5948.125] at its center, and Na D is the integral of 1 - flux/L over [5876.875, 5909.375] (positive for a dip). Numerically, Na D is 2.17 angstroms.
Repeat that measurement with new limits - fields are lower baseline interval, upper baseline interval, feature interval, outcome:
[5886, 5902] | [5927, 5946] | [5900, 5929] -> -1.96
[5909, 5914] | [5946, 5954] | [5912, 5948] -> 0.61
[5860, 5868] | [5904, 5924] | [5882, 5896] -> 1.52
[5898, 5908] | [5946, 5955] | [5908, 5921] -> -0.23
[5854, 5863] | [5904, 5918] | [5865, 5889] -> 0.00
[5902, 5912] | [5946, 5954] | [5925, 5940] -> 0.11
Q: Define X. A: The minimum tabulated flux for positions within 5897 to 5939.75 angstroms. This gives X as 15.12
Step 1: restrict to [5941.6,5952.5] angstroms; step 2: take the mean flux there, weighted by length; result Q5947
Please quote 15.8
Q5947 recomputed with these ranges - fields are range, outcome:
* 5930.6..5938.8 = 15.8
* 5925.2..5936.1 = 15.6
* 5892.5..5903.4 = 14.4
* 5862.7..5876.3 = 15.7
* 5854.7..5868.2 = 15.3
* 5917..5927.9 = 15.8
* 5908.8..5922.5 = 15.9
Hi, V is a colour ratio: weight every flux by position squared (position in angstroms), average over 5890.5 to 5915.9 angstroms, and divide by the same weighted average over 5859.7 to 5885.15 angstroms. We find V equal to 0.97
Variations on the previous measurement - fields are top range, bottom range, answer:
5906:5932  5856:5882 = 1.03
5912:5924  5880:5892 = 1.12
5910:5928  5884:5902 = 1.14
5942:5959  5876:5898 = 1.12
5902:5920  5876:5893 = 1.09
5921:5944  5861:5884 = 1.03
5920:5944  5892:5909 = 1.08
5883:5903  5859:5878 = 0.91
